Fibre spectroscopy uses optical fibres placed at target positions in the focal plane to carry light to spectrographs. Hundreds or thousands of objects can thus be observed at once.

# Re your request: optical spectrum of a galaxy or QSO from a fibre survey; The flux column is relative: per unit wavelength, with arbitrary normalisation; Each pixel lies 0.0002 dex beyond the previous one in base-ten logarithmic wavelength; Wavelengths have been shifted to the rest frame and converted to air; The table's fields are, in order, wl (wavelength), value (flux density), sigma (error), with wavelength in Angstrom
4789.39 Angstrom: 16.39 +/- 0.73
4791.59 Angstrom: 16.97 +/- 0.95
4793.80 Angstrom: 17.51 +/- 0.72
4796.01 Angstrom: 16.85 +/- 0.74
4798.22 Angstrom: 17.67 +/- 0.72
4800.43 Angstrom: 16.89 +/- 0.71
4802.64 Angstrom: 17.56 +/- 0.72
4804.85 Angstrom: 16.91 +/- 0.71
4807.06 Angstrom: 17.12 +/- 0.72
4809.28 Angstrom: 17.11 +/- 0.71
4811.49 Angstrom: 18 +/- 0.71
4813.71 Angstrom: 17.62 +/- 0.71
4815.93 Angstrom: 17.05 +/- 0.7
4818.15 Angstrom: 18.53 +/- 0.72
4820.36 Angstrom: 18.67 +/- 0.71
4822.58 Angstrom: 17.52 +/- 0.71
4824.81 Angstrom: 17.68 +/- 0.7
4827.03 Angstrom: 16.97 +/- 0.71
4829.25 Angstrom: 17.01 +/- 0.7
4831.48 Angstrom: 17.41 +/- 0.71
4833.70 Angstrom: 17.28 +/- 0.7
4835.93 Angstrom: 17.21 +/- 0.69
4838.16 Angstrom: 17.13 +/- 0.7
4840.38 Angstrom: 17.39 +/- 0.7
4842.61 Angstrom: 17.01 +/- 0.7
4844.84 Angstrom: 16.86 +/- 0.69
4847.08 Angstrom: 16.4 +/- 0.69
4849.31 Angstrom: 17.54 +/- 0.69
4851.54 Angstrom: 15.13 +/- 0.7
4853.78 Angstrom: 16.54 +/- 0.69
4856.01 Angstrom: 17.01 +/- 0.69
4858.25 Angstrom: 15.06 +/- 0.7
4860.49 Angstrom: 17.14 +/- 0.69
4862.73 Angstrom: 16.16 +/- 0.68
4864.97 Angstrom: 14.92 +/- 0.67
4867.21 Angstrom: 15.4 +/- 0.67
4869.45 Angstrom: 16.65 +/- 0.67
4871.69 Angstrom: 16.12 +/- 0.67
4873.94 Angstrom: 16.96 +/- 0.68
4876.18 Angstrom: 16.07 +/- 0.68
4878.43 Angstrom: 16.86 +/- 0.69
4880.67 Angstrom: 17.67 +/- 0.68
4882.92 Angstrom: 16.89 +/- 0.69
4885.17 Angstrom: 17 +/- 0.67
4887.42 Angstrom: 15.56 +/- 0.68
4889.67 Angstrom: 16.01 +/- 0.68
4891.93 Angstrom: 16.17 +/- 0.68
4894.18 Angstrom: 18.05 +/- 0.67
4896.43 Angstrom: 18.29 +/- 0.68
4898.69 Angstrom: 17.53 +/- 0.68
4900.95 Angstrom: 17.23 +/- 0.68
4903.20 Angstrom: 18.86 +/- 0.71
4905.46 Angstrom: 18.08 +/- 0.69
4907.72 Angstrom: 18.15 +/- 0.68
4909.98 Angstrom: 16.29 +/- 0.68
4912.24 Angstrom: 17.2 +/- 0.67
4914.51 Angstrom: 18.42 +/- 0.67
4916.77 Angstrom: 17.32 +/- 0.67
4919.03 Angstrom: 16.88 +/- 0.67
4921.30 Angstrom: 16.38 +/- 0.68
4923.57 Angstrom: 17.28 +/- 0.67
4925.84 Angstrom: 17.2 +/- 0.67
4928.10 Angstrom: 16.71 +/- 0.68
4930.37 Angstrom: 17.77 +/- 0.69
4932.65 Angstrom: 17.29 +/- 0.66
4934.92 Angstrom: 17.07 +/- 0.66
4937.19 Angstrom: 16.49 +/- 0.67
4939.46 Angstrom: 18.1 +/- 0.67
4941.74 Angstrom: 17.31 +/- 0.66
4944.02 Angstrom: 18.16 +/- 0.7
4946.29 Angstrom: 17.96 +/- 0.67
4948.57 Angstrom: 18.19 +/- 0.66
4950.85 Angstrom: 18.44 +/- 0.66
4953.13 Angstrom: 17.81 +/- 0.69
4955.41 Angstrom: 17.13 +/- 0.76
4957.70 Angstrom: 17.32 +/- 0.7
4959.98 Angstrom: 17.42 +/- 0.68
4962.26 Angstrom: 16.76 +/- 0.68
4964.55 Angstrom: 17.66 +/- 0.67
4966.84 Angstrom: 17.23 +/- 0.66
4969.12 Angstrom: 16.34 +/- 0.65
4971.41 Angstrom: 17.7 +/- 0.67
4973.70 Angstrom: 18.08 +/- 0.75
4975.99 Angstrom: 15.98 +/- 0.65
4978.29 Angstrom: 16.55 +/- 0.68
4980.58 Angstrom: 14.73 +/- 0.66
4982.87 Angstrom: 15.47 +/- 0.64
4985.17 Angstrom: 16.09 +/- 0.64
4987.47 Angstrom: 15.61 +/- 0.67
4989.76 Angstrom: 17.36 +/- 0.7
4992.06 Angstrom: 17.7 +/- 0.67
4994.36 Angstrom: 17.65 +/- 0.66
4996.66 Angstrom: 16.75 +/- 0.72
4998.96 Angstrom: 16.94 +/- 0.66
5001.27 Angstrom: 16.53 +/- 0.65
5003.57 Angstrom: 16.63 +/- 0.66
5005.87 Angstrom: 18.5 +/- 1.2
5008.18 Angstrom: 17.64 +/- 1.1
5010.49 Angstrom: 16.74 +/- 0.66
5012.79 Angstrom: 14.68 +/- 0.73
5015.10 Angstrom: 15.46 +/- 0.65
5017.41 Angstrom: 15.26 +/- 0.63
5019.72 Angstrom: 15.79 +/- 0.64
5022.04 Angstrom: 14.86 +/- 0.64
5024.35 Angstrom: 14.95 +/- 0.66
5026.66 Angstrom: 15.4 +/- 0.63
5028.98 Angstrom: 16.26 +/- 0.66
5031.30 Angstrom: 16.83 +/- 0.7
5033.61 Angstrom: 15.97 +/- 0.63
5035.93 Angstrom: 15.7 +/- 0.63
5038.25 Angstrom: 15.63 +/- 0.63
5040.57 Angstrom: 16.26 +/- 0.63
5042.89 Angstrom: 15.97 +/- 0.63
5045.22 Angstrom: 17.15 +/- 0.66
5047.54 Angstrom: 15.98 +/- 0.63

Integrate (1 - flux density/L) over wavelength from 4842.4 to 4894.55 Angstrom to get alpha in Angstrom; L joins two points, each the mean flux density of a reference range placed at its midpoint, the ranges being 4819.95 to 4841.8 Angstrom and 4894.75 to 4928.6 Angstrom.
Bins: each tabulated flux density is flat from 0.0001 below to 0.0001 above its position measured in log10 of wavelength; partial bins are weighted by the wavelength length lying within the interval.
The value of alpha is 3.0 Angstrom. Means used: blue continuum 17.4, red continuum 17.5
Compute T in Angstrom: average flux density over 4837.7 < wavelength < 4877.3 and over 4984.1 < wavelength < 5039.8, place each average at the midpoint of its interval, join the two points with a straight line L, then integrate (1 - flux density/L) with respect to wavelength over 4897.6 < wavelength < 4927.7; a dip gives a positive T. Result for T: -2.0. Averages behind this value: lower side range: 16.4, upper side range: 16.3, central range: 17.4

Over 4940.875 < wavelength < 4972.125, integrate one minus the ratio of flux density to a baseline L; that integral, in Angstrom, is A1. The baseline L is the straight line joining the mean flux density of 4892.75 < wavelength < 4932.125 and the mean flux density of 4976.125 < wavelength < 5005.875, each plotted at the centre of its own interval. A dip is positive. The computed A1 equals -1.0 Angstrom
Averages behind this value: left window 17.5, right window 16.6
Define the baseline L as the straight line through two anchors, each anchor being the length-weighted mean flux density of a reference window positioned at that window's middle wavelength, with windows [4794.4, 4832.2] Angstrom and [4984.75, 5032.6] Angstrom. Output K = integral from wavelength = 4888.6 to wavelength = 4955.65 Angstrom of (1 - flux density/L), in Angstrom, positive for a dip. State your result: -2.5 Angstrom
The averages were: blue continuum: 17.4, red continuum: 16.4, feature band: 17.5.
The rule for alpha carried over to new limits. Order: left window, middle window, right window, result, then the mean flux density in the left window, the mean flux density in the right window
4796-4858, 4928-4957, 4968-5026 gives -1.7 Angstrom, 17.2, 16.4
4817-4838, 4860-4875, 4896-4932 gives 1.2 Angstrom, 17.6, 17.5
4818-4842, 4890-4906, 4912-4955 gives -0.2 Angstrom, 17.5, 17.5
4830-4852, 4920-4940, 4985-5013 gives -0.2 Angstrom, 17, 16.9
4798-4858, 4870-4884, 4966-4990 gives 0.2 Angstrom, 17.2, 16.4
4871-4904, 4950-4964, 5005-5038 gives -0.8 Angstrom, 17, 16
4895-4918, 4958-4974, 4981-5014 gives -0.2 Angstrom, 17.7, 16.7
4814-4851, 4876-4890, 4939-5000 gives 0.5 Angstrom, 17.3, 17.1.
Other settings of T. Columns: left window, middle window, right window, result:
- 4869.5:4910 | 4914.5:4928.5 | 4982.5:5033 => -0.2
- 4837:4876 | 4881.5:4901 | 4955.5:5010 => -0.5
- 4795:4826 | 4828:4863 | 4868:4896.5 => 0.7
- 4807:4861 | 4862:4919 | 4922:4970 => 1.0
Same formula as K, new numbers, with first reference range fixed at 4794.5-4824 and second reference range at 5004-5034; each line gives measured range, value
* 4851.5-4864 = 0.7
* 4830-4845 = 0.1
